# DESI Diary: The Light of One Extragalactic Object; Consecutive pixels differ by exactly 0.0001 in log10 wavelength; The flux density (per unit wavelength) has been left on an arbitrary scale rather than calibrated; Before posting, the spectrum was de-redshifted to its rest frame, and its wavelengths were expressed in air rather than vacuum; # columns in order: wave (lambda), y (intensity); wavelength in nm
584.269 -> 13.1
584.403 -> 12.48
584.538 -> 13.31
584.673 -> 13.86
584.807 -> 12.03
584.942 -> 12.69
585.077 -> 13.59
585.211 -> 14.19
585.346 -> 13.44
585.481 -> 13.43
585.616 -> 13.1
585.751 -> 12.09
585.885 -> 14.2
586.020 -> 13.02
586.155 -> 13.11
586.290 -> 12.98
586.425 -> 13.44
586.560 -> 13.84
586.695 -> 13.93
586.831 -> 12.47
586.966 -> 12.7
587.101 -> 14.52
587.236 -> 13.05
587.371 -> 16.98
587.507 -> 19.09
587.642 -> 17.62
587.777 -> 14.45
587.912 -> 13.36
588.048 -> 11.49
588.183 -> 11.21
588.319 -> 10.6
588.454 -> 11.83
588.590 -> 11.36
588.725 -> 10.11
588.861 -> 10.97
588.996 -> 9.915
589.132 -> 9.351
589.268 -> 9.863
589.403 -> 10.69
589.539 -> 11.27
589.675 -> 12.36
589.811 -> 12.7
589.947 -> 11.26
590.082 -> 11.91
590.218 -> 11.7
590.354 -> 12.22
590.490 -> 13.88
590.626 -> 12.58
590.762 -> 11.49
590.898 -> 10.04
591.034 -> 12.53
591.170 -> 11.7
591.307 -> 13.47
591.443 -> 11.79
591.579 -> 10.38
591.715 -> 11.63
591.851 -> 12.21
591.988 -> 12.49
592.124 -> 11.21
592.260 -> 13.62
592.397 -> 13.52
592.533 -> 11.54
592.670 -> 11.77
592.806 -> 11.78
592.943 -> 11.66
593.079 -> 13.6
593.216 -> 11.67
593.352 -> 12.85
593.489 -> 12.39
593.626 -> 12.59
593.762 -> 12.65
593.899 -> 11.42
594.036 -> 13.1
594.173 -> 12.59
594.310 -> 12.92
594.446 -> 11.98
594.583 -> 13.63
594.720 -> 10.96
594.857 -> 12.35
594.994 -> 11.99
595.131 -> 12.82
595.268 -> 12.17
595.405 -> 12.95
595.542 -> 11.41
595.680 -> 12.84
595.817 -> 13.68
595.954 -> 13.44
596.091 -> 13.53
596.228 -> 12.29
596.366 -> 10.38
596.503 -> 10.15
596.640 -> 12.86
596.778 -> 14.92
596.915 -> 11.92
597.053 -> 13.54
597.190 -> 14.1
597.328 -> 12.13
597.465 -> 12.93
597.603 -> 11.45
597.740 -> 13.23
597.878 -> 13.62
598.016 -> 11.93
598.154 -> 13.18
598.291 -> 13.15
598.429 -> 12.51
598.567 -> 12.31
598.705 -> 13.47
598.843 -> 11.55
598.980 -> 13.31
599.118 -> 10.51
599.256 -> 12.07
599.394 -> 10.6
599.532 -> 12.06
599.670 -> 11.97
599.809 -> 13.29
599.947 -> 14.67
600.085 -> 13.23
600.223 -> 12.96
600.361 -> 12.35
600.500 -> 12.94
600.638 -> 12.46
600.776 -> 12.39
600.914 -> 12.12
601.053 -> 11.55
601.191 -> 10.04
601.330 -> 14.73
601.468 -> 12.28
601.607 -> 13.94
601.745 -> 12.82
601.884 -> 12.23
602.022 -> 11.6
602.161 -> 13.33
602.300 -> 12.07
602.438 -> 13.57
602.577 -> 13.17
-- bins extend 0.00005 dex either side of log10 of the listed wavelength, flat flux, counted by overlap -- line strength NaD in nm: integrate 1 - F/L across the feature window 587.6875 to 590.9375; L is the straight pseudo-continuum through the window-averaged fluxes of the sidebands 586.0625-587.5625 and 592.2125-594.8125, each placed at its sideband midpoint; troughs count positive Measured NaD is 0.460 nm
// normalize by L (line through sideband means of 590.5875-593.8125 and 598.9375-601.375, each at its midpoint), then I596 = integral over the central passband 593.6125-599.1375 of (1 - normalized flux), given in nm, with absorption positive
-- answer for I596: -0.141 nm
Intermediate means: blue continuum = 12.1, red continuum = 12.4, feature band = 12.6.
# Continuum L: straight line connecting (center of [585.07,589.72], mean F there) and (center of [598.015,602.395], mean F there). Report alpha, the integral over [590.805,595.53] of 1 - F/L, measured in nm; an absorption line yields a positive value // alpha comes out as 0.17 nm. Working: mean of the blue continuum 12.8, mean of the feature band 12.2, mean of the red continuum 12.5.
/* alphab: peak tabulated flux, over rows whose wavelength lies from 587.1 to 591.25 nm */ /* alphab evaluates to 19.09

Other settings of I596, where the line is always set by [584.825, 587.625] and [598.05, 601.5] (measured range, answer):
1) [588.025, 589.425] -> 0.303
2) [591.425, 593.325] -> 0.162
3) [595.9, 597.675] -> 0.026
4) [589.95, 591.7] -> 0.187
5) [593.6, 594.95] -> 0.064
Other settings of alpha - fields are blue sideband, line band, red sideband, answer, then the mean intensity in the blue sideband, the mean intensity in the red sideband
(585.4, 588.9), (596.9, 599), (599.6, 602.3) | 0.00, 13.3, 12.7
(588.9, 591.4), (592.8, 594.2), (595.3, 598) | -0.03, 11.6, 12.7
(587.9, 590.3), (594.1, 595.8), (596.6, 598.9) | -0.01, 11.2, 12.9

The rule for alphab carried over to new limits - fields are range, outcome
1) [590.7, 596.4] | 13.68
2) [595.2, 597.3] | 14.92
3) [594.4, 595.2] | 13.63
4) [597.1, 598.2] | 14.1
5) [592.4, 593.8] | 13.6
